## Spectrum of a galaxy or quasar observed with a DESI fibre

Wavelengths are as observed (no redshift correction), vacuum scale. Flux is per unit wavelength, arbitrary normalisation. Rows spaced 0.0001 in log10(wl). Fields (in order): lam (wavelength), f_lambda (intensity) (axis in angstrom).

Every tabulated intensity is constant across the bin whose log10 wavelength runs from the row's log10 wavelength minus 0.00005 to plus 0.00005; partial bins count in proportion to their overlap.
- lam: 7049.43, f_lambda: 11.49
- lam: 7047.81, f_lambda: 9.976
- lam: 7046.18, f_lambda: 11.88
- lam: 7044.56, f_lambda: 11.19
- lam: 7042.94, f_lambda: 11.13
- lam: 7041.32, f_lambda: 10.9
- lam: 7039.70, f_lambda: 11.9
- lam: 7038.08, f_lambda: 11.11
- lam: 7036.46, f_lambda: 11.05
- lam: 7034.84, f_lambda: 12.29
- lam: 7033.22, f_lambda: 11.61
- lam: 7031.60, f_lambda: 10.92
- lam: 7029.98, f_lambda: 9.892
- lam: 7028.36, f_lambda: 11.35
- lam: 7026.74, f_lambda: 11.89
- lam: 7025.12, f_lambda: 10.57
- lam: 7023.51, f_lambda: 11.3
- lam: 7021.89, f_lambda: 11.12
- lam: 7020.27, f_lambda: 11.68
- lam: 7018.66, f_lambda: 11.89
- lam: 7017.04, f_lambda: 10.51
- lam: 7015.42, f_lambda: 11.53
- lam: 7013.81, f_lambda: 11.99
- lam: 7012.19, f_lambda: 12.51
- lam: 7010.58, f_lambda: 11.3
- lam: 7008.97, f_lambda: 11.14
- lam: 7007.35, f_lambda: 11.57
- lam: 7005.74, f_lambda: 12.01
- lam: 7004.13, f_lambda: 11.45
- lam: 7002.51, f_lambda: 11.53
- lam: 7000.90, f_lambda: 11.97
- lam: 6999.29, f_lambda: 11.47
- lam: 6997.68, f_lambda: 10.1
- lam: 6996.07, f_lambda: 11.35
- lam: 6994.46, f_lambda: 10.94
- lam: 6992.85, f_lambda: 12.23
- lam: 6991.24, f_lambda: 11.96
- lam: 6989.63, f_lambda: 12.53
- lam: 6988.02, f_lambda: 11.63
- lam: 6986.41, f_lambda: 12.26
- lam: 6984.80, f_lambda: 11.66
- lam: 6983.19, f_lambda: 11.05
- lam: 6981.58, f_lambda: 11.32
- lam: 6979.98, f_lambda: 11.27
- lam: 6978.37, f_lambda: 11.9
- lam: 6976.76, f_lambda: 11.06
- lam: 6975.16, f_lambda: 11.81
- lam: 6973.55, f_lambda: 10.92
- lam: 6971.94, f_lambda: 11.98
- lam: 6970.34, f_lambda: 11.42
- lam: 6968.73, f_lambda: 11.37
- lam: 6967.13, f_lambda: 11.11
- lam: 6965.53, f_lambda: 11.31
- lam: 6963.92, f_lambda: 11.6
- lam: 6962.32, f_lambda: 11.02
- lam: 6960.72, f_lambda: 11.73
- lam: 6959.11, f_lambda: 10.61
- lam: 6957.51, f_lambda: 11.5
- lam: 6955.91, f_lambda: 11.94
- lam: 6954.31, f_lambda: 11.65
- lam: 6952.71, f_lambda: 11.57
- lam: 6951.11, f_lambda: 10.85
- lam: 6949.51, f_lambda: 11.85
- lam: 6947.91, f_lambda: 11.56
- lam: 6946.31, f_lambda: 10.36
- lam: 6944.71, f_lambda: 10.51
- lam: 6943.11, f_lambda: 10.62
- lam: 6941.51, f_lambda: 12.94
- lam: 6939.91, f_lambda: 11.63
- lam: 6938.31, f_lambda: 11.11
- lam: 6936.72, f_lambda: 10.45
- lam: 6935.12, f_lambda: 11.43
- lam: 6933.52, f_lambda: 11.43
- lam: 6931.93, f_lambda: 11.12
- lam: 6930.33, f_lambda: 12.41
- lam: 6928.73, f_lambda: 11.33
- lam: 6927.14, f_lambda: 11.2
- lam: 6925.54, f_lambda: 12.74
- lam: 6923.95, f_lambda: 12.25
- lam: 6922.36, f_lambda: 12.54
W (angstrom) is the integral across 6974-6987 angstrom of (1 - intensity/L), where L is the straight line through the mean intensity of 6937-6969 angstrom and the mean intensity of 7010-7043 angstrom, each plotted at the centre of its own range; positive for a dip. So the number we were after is -0.2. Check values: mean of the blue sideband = 11.3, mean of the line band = 11.5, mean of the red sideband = 11.4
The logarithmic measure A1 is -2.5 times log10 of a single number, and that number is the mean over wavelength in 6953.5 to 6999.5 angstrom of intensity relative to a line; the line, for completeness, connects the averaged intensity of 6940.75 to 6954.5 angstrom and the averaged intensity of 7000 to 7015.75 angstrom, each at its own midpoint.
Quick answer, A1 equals 0.00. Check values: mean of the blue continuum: 11.3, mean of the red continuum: 11.7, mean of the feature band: 11.5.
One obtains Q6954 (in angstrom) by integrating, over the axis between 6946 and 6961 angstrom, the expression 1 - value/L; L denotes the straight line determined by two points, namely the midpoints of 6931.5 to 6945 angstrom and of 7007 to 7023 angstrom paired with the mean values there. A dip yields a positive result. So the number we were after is -0.1 angstrom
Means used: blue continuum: 11.3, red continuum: 11.5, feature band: 11.4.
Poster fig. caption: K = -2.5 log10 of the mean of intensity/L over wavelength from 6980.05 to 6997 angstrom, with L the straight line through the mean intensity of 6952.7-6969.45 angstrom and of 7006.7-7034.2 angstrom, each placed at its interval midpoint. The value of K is -0.028 mag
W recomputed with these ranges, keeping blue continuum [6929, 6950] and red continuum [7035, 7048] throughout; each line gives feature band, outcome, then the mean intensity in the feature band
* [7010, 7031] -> -0.1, 11.3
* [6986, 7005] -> -0.5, 11.6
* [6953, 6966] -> -0.1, 11.4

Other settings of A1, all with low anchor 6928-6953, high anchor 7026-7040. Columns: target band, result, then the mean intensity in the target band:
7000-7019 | -0.03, 11.6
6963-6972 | -0.01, 11.4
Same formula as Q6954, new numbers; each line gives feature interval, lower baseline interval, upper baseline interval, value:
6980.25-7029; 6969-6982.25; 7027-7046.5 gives -0.7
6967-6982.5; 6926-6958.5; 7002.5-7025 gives 0.0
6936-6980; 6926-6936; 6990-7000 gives 0.4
